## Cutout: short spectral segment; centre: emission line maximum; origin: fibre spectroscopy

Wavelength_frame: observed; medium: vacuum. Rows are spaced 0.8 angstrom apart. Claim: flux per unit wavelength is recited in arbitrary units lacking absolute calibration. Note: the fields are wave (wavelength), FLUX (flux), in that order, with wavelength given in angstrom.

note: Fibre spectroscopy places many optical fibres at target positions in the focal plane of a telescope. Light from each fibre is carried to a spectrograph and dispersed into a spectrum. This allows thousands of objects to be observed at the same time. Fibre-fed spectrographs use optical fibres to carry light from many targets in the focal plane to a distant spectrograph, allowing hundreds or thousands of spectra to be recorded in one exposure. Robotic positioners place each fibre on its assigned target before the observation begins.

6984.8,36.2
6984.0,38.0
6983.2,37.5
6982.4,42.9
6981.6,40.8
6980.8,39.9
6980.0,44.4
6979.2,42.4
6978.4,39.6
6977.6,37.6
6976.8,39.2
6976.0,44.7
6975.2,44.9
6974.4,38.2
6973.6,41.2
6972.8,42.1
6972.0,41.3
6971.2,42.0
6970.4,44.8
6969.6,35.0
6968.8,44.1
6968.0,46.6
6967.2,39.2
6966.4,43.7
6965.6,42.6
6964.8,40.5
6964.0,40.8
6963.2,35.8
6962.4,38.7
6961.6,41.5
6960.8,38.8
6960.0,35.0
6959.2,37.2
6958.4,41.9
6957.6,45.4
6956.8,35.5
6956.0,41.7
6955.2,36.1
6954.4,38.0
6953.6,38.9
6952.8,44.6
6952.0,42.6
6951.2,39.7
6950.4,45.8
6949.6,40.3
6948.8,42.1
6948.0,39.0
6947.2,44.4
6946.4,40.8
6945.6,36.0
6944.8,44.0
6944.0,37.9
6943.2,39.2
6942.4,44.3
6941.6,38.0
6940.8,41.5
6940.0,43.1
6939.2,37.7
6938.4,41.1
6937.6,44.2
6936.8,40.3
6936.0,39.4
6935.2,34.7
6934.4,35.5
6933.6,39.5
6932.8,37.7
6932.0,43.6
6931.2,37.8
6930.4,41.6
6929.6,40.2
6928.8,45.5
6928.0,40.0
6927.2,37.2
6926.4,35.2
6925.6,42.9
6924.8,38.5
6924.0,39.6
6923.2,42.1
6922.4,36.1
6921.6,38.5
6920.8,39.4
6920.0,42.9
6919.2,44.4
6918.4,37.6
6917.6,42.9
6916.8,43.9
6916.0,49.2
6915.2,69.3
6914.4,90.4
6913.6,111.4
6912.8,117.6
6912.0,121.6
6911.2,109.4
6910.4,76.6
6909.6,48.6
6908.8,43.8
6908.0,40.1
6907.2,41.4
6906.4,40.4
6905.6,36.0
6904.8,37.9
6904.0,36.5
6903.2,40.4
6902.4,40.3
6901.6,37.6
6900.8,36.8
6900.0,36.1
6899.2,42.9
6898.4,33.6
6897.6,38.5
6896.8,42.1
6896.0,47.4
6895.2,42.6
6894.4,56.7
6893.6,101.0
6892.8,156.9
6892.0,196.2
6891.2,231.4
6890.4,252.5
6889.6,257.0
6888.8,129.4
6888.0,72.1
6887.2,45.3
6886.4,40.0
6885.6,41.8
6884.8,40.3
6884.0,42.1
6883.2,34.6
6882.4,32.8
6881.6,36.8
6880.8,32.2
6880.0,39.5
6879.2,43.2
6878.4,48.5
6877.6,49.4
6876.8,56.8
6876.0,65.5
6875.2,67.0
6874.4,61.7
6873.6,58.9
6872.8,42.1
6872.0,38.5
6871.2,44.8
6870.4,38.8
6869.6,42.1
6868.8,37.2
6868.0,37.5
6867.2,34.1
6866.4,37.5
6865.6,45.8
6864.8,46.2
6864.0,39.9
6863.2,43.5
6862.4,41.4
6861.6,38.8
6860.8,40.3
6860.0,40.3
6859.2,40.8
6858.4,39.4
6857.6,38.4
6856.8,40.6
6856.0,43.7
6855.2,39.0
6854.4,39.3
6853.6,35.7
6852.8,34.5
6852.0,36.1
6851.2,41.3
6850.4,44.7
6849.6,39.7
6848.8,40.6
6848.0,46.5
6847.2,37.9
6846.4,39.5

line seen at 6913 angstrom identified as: [N II] 6583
